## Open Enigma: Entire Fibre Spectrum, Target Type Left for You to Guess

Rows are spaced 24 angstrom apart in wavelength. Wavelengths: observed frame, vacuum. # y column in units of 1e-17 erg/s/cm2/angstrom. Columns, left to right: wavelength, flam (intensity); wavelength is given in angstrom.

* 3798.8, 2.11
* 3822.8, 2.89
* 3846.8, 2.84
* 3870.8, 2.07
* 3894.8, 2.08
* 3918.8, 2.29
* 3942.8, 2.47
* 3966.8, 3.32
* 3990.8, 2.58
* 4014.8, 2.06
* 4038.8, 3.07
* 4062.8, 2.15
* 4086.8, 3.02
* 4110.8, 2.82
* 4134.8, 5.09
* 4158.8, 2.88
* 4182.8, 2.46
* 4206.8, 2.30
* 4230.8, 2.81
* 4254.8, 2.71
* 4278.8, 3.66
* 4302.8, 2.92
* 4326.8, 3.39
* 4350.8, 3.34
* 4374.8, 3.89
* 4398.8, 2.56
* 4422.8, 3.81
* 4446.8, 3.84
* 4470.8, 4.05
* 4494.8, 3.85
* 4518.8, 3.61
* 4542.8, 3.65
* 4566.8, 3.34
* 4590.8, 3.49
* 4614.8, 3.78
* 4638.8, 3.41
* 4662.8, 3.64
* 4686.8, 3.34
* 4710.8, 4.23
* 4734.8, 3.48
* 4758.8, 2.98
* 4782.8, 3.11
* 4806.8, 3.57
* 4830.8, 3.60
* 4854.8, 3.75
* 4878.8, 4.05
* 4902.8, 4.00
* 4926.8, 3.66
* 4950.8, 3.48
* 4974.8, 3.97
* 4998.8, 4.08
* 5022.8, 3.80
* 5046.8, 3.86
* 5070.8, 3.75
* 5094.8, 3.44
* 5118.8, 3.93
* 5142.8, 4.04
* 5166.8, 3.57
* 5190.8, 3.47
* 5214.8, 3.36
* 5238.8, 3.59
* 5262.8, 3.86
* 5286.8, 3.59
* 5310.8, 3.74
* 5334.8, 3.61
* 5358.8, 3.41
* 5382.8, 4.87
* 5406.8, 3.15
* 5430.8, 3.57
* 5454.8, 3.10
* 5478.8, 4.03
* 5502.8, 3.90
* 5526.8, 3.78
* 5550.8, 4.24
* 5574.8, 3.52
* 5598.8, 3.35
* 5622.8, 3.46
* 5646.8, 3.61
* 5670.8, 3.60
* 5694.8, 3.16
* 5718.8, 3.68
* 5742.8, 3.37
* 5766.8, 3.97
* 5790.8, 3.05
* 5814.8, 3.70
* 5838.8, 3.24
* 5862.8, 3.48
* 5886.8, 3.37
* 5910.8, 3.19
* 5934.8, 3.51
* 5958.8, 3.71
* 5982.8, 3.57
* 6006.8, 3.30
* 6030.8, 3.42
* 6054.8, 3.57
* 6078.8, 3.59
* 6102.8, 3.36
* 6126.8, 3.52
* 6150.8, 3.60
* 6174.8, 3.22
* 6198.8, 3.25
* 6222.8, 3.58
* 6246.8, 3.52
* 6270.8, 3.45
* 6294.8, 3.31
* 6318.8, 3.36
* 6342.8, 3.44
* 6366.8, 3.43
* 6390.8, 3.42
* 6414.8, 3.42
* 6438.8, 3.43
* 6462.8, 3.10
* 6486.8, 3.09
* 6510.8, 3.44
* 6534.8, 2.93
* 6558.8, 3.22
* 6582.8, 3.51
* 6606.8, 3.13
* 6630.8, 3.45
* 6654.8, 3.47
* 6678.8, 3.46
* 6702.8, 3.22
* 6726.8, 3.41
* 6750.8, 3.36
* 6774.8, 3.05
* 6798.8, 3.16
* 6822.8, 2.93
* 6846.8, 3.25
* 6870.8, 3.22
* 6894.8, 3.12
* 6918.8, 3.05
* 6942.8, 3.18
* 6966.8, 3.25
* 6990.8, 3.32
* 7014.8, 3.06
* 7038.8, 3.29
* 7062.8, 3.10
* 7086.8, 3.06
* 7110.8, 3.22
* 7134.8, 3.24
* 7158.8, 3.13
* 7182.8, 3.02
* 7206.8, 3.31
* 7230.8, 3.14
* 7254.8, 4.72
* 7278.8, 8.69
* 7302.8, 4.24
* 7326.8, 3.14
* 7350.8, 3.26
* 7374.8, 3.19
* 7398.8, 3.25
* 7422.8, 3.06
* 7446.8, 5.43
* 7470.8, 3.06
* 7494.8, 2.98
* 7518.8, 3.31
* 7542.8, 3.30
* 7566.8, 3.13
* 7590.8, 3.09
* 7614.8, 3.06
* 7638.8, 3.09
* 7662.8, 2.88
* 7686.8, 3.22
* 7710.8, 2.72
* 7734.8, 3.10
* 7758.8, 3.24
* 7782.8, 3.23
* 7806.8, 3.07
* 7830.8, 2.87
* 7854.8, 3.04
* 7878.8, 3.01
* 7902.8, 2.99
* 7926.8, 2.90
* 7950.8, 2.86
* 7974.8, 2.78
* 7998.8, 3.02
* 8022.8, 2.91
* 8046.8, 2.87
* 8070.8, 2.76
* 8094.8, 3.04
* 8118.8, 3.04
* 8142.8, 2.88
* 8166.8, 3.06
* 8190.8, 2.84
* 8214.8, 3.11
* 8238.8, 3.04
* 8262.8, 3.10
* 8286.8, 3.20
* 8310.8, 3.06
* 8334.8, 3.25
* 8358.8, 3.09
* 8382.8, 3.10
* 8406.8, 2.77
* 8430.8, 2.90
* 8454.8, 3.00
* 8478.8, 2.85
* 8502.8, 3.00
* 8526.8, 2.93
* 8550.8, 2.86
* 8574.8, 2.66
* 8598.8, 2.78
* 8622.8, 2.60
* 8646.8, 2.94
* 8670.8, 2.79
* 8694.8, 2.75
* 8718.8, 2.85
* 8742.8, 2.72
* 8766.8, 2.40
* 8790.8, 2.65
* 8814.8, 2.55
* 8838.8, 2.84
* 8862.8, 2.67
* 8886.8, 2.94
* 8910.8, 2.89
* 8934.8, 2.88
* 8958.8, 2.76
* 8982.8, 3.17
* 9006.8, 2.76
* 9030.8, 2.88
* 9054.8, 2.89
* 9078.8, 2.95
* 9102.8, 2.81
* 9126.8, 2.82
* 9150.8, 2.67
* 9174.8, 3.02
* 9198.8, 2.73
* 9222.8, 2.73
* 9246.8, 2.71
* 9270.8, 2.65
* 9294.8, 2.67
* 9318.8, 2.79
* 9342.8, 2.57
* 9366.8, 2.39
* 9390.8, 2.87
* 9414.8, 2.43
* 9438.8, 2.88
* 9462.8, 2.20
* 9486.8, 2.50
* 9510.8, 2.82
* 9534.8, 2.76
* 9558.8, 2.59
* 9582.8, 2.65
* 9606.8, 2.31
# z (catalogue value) 0.11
